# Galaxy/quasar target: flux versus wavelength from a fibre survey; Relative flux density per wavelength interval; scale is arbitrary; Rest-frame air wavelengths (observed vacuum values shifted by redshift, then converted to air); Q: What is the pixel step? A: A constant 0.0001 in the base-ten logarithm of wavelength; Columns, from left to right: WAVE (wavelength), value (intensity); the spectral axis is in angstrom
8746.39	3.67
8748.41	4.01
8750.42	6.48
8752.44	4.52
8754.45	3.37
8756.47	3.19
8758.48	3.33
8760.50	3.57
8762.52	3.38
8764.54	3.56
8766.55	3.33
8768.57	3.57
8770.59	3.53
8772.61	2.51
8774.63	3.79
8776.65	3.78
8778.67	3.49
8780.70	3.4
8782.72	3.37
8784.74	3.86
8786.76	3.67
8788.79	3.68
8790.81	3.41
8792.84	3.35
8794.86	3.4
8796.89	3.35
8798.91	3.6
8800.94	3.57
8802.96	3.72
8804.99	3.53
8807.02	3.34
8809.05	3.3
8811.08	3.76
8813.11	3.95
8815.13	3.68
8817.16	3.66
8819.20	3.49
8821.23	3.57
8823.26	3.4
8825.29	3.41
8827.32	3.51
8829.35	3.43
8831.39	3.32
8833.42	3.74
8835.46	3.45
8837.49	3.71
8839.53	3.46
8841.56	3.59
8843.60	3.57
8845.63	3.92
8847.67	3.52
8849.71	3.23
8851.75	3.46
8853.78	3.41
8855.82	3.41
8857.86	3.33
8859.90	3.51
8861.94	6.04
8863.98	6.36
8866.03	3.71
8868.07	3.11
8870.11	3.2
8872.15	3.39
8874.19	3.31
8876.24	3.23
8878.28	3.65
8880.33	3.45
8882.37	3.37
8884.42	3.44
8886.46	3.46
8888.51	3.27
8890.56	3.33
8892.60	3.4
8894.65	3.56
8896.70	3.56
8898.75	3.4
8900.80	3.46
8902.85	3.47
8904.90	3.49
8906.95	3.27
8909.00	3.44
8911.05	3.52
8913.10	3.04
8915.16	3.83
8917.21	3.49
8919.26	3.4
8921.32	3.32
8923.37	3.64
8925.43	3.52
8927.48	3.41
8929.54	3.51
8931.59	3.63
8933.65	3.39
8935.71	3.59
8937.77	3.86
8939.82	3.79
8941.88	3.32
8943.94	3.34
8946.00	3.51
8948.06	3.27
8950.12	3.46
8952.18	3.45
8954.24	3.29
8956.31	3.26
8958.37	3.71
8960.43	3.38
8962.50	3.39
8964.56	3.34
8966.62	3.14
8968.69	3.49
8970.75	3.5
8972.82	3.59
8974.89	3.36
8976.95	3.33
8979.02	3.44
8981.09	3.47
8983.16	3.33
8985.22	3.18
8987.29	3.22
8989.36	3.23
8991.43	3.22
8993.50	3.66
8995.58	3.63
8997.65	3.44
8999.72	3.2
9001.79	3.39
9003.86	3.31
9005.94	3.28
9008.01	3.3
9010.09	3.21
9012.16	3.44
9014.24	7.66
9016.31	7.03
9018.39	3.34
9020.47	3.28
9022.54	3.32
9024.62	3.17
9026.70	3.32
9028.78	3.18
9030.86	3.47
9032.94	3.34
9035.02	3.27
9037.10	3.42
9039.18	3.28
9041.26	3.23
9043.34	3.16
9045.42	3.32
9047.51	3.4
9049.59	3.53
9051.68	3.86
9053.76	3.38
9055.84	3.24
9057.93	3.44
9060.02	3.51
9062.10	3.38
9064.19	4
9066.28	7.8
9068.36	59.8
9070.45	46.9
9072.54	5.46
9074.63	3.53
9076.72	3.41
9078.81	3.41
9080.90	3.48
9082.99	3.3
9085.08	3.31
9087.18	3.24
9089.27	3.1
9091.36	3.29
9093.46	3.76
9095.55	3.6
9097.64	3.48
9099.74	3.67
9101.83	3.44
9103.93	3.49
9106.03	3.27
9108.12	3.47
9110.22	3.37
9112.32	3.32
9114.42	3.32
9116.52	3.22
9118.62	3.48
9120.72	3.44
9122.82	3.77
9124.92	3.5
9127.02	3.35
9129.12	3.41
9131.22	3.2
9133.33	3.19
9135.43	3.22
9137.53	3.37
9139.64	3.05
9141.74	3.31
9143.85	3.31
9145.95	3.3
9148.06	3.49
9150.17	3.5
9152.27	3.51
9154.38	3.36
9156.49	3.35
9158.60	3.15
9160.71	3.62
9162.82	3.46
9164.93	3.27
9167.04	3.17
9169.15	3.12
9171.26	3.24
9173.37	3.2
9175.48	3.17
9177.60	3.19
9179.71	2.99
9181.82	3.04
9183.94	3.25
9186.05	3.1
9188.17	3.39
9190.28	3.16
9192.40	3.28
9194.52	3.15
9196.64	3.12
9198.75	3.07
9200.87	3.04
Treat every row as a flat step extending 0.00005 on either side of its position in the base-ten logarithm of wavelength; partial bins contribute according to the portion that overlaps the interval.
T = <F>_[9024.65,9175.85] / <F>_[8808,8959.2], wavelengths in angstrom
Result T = 1.4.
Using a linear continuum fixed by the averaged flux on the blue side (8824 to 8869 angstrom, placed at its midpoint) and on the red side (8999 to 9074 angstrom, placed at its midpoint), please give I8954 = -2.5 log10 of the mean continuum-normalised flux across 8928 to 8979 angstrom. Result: 0.47 mag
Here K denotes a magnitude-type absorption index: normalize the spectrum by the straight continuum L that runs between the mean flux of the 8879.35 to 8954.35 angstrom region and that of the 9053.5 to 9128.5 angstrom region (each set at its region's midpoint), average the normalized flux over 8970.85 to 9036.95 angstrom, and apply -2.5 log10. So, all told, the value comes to 0.340 mag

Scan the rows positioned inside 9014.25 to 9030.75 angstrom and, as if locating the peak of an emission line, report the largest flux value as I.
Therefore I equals 7.03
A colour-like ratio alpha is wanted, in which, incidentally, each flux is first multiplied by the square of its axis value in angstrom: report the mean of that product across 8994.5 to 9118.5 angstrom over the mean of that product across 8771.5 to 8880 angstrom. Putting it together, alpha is 1.6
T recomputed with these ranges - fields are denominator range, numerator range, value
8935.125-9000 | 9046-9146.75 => 1.64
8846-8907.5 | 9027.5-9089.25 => 1.94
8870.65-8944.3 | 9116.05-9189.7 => 0.96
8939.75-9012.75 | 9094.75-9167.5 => 1.00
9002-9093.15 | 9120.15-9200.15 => 0.55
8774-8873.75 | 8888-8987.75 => 0.95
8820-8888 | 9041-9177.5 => 1.38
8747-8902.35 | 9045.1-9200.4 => 1.33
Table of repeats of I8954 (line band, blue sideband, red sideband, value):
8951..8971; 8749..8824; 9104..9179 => 0.03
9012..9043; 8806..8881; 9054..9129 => 0.42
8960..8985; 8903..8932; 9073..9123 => 0.02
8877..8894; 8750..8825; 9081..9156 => 0.03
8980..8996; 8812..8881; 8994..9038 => 0.11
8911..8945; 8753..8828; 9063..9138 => 0.34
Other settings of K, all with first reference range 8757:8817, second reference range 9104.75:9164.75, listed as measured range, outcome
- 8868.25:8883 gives 0.04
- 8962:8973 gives 0.01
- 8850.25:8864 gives -0.16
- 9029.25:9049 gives 0.03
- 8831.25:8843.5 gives -0.02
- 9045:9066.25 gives -0.10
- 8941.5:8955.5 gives 0.02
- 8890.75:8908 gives 0.01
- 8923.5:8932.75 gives -0.02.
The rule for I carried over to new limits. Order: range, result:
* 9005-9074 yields 59.8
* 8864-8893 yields 3.71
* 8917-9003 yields 3.86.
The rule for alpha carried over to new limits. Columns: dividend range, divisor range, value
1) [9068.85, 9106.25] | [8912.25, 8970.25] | 2.03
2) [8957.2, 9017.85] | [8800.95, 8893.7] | 1.05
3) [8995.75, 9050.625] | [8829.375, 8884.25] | 1.03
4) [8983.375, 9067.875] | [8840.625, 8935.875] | 1.17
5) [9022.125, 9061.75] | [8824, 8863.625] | 0.96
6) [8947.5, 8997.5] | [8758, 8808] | 1.02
